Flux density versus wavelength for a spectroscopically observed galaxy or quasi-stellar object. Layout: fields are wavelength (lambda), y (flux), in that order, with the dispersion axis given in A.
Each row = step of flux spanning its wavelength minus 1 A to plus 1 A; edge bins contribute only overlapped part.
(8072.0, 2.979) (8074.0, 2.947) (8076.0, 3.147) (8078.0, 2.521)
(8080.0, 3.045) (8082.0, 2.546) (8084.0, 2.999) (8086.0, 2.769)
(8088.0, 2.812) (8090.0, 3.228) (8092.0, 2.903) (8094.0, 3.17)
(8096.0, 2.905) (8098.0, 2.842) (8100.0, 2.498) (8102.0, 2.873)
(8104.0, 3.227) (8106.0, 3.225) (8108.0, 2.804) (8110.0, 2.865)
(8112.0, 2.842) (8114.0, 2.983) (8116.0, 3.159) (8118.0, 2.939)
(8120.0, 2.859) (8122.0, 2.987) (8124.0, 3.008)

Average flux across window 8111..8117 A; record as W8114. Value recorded 2.99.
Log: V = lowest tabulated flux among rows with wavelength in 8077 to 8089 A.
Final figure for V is 2.521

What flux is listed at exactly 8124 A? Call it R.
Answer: 3.008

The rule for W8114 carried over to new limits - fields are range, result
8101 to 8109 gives 3.03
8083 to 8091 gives 2.95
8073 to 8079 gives 2.87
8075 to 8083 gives 2.81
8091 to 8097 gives 2.99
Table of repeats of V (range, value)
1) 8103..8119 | 2.804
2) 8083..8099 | 2.769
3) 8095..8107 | 2.498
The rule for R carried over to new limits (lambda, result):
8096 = 2.905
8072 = 2.979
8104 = 3.227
